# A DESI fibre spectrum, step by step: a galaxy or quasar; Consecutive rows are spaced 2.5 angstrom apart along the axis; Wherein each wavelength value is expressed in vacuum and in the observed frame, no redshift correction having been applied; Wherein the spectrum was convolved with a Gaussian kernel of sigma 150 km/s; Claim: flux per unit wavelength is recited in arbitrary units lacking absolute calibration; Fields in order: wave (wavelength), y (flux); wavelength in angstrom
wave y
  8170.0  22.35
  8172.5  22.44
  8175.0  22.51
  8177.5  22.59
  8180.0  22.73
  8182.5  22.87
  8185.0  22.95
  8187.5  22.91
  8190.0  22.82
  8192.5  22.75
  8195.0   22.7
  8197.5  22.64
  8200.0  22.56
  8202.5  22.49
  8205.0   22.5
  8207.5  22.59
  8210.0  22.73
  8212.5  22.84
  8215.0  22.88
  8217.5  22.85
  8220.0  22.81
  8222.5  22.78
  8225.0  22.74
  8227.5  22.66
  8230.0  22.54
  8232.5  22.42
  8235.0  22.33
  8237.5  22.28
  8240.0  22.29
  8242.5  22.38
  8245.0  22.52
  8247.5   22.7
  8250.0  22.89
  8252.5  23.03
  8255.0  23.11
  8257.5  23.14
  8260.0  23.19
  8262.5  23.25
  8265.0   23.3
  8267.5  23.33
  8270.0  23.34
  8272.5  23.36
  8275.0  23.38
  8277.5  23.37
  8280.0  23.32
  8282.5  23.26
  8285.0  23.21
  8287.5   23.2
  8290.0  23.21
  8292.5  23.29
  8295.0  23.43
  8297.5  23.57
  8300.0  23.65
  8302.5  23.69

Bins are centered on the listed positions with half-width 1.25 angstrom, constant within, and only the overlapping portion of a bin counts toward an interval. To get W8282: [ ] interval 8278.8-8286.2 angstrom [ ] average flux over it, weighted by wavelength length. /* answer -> 23.3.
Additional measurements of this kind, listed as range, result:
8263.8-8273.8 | 23.3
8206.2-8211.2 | 22.7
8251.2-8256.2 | 23.1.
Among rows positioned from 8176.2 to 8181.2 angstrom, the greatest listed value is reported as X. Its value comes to 22.73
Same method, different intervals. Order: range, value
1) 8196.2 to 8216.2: 22.88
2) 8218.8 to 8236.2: 22.81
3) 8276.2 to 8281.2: 23.37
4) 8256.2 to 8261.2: 23.19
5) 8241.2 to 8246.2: 22.52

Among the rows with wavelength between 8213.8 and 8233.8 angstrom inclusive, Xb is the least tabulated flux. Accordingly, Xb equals 22.42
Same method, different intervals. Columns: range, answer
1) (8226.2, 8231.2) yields 22.54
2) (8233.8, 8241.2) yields 22.28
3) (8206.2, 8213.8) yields 22.59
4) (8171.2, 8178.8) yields 22.44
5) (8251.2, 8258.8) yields 23.03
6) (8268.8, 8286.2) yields 23.21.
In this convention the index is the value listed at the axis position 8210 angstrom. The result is 22.73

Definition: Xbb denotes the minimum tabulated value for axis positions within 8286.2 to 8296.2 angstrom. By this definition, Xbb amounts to 23.2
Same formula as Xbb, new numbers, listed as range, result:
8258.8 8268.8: 23.19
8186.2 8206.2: 22.49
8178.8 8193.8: 22.73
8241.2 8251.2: 22.38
